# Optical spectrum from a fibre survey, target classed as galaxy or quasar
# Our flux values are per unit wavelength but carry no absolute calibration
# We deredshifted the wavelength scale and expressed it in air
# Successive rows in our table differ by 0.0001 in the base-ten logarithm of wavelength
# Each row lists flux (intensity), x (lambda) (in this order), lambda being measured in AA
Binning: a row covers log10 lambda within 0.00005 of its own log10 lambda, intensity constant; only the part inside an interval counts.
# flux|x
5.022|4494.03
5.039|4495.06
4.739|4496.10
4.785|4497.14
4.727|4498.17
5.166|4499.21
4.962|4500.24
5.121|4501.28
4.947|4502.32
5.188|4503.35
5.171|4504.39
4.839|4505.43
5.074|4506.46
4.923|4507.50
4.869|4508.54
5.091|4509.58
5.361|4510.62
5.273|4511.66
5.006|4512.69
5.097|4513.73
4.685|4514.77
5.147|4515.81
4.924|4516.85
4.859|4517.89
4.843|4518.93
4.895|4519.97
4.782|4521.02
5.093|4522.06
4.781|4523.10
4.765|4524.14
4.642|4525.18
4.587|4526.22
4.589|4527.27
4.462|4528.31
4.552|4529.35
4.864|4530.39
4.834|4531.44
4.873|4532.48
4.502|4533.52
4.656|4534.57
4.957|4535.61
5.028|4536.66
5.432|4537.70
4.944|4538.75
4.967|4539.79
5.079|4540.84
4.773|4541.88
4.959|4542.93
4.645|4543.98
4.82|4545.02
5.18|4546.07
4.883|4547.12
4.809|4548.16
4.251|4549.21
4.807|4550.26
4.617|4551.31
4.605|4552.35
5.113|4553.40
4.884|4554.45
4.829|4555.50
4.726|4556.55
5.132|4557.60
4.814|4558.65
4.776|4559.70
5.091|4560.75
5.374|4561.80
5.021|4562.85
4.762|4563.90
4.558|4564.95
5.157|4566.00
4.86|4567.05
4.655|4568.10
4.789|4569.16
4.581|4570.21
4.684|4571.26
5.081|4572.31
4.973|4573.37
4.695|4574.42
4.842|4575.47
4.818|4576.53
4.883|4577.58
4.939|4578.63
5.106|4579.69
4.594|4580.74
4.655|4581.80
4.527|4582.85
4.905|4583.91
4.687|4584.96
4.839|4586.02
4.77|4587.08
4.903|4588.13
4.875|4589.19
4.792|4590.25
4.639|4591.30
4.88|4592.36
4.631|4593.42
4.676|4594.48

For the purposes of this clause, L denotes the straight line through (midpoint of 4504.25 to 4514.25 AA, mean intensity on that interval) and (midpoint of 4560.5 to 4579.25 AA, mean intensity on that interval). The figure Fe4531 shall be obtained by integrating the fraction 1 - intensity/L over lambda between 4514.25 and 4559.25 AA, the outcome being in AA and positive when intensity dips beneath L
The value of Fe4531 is 1.4 AA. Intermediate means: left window 5.07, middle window 4.83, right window 4.87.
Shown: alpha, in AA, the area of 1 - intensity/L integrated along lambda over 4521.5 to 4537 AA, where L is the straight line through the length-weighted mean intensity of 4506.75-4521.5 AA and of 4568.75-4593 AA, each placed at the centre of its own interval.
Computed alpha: 0.6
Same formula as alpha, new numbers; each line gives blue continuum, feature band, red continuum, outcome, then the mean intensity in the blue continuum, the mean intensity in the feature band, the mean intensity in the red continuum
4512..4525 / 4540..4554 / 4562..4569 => 0.18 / 4.91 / 4.81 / 4.86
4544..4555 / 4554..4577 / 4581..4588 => -0.50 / 4.79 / 4.87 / 4.73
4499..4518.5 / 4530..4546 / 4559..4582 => 0.18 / 5.04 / 4.9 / 4.86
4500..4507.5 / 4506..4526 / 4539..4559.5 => 0.15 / 5.04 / 4.95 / 4.84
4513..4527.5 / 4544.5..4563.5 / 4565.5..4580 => -0.09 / 4.84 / 4.87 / 4.86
